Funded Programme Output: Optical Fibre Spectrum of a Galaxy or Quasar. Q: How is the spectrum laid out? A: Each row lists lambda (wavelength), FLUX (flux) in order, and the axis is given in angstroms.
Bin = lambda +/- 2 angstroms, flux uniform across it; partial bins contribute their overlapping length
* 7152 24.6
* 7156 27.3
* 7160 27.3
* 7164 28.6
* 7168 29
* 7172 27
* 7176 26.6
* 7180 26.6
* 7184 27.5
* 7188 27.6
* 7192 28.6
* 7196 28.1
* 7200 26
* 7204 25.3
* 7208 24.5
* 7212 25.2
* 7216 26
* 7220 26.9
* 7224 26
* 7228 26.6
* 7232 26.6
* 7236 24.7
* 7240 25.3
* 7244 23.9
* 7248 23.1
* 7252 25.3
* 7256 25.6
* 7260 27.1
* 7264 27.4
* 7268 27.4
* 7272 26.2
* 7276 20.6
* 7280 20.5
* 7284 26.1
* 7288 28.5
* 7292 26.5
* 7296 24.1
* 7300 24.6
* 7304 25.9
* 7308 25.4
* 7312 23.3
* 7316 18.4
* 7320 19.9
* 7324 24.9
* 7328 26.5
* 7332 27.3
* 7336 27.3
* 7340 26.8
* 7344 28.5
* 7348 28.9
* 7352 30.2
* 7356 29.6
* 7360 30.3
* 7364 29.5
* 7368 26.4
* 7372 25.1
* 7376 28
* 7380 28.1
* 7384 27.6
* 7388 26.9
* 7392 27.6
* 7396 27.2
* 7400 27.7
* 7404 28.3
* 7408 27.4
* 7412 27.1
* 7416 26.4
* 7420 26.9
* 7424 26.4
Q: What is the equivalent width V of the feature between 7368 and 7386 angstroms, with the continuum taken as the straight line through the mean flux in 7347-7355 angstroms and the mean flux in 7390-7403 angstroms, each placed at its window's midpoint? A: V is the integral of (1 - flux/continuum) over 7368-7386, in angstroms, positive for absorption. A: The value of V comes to 0.8 angstroms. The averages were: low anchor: 29.6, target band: 27.1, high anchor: 27.6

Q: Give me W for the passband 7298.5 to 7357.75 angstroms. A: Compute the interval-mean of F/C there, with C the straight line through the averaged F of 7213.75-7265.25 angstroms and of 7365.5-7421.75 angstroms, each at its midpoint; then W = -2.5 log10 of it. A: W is 0.03 mag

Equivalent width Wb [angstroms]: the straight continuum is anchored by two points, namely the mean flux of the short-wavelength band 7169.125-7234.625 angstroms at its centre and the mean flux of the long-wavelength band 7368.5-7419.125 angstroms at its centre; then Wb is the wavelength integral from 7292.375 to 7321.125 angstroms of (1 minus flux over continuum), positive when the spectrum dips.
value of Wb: 3.8 angstroms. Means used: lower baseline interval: 26.6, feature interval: 23.4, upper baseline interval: 27.2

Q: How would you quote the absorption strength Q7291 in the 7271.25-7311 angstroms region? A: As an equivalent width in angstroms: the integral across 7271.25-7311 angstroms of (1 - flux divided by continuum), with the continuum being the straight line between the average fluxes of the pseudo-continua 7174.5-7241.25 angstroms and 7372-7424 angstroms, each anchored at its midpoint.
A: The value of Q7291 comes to 3.0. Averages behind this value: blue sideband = 26.4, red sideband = 27.3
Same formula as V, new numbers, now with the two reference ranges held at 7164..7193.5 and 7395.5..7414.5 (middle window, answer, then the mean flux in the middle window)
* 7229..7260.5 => 2.8 angstroms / 25.2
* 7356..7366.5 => -0.8 angstroms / 29.7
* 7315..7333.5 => 2.7 angstroms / 23.6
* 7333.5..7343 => 0.1 angstroms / 27.2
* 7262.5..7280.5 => 1.9 angstroms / 24.7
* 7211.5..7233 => 1.0 angstroms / 26.3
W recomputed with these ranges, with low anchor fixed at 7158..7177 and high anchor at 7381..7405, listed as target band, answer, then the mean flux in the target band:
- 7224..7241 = 0.07 mag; 25.9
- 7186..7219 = 0.05 mag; 26.4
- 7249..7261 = 0.08 mag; 25.7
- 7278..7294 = 0.09 mag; 25.4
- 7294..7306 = 0.11 mag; 24.9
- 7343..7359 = -0.07 mag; 29.4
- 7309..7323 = 0.29 mag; 21.2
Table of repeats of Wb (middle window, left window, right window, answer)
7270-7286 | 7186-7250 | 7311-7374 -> 1.73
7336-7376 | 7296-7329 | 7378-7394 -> -3.70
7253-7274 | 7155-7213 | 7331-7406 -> 0.59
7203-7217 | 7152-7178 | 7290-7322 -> 0.52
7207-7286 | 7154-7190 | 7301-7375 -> 5.05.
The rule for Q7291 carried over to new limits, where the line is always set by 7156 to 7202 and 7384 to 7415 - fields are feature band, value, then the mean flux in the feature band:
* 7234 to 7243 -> 0.9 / 24.9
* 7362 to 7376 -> 0.2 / 27.1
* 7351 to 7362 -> -1.0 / 30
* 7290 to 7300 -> 0.8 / 25.2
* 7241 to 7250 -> 1.2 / 23.7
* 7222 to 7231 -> 0.4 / 26.3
